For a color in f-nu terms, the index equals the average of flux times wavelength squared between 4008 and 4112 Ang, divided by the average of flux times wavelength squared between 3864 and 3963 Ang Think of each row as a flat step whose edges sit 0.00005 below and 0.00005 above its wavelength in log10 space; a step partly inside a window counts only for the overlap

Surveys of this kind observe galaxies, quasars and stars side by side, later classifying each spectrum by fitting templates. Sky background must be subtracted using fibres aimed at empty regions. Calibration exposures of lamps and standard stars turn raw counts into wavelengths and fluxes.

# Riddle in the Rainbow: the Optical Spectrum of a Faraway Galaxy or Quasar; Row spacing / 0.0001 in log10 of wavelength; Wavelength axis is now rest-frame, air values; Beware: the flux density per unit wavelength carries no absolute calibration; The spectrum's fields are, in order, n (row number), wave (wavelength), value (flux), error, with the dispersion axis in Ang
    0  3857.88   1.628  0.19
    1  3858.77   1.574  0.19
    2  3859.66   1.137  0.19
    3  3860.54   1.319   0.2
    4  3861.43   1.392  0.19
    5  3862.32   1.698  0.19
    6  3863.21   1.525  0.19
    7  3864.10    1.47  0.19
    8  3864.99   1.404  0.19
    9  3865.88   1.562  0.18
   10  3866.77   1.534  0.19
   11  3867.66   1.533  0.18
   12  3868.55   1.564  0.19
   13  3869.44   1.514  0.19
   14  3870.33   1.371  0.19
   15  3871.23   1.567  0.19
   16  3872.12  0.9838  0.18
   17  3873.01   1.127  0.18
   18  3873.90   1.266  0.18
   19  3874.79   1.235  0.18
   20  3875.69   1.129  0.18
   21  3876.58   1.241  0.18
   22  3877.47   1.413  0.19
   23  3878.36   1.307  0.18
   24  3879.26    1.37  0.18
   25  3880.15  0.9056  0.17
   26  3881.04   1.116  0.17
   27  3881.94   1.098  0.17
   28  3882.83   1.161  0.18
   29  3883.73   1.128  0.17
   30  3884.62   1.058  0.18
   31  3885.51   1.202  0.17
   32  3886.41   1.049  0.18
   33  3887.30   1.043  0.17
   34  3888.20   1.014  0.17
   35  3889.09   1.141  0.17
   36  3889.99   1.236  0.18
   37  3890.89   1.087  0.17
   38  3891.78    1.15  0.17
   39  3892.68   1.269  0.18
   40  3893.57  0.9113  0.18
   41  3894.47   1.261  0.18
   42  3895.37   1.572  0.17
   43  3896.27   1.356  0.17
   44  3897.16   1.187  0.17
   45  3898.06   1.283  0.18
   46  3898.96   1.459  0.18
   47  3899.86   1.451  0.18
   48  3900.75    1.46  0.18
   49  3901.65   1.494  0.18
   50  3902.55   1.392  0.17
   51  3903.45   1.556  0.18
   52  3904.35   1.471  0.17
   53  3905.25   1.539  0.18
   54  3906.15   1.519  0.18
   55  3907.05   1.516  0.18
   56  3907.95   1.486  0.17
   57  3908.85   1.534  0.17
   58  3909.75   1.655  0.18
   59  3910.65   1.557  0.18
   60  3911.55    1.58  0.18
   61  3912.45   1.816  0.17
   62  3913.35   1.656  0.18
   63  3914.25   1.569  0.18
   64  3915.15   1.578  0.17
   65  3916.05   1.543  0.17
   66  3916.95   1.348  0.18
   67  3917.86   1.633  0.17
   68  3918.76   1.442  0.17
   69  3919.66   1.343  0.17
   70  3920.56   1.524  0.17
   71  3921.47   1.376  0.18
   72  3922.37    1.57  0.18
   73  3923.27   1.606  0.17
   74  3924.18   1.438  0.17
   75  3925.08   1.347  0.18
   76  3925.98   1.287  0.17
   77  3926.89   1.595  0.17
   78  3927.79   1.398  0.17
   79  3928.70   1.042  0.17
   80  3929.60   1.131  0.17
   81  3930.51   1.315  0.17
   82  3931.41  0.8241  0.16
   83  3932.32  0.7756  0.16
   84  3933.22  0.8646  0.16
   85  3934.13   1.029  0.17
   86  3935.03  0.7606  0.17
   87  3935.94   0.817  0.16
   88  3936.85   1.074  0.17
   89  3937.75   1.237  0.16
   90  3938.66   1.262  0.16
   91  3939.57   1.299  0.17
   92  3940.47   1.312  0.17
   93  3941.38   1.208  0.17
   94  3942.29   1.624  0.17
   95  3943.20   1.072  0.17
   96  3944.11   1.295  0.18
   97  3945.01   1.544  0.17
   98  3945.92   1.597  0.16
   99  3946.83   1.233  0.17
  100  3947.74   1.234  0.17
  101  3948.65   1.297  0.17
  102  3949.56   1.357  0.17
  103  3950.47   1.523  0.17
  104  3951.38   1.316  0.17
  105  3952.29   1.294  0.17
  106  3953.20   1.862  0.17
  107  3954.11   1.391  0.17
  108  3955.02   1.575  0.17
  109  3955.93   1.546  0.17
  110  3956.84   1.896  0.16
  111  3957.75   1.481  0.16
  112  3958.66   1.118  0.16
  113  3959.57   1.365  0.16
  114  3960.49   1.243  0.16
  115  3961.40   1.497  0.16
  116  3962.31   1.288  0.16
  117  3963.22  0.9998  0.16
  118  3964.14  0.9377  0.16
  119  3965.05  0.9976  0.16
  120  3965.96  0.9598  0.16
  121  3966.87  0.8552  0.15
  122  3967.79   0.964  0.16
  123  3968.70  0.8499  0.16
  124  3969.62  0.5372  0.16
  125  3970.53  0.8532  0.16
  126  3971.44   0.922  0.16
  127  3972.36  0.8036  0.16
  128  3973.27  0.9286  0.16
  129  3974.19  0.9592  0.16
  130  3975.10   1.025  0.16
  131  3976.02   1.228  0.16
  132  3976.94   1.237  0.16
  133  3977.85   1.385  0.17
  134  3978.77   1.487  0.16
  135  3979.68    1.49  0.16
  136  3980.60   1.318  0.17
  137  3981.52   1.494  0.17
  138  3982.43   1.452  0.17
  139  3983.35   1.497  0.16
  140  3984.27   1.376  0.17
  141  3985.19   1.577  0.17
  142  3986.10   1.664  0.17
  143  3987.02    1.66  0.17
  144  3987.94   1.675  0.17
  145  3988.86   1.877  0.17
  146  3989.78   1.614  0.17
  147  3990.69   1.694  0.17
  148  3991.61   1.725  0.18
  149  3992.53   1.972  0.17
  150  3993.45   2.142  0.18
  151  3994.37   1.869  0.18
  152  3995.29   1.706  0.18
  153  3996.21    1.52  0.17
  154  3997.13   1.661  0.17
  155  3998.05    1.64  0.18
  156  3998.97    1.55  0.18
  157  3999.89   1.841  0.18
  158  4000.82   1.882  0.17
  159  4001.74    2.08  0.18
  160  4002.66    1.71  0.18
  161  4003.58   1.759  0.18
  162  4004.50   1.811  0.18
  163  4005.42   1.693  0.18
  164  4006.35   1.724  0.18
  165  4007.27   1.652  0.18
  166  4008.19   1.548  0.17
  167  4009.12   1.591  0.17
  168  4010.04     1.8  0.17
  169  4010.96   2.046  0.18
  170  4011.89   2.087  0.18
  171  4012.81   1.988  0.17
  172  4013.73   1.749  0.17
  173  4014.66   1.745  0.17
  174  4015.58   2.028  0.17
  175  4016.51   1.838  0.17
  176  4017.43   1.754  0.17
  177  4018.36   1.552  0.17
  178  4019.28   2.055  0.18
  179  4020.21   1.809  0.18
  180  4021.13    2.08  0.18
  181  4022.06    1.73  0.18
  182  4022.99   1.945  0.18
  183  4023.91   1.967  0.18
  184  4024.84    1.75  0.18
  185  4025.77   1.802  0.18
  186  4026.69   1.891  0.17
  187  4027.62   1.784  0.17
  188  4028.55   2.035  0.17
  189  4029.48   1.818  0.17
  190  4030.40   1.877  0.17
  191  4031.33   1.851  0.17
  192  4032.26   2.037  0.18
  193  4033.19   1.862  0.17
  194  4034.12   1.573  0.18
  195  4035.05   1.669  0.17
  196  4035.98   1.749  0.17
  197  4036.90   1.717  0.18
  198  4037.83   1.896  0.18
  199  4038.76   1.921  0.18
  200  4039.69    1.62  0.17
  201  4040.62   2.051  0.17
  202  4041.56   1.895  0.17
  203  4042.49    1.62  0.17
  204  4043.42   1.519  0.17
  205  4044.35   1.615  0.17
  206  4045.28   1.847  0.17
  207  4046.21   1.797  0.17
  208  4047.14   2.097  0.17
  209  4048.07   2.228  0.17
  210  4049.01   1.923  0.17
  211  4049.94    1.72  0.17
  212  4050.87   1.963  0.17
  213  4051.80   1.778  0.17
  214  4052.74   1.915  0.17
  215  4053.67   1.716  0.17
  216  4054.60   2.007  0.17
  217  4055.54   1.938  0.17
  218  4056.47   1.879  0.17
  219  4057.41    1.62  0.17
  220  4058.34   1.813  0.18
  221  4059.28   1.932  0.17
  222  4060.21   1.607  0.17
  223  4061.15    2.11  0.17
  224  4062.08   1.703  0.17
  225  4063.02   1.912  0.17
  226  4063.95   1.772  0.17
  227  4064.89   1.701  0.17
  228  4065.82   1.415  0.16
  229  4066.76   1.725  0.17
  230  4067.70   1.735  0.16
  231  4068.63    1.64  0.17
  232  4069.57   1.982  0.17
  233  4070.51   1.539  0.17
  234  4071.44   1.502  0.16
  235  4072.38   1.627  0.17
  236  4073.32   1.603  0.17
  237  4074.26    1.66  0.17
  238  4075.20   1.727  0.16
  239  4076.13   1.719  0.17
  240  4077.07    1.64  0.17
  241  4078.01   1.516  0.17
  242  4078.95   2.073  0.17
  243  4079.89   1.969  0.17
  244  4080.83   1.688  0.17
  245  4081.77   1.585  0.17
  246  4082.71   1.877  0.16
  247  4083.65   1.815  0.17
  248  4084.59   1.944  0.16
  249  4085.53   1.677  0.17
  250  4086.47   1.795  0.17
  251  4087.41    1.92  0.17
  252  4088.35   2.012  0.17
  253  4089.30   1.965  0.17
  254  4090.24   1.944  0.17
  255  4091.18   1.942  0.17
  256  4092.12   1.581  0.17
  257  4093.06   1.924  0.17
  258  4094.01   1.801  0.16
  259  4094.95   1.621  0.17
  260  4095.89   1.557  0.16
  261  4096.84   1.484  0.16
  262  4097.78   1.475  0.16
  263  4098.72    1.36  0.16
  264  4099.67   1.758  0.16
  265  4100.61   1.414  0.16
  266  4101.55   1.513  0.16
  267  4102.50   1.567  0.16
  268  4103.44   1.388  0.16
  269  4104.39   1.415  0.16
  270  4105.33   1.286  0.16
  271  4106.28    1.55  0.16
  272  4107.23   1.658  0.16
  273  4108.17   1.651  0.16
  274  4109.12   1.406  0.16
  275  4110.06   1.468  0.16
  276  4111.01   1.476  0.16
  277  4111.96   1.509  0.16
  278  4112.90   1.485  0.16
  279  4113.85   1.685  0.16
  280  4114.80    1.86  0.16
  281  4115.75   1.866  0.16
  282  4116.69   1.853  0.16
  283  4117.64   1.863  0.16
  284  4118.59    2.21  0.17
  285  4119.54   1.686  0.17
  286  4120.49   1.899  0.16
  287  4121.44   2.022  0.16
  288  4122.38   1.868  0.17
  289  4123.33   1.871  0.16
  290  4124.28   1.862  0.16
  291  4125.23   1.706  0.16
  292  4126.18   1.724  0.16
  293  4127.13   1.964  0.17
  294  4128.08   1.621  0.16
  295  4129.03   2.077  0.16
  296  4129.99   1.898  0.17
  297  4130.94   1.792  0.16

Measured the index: 1.4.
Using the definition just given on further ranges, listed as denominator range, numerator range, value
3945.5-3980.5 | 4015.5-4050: 1.56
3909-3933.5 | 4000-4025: 1.36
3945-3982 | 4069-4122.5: 1.47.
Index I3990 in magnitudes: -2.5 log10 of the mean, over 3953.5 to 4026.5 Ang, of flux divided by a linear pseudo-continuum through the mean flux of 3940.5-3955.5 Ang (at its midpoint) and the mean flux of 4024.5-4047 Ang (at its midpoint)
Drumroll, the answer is 0.04 mag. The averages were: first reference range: 1.4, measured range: 1.54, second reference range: 1.8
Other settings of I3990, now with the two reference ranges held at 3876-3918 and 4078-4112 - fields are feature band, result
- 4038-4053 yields -0.16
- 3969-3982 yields 0.30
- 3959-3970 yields 0.36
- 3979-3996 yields -0.11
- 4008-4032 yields -0.20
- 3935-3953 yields 0.11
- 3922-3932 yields 0.06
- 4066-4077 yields -0.03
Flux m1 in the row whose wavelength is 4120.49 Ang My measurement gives 1.899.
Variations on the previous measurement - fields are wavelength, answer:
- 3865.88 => 1.562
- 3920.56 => 1.524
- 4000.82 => 1.882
